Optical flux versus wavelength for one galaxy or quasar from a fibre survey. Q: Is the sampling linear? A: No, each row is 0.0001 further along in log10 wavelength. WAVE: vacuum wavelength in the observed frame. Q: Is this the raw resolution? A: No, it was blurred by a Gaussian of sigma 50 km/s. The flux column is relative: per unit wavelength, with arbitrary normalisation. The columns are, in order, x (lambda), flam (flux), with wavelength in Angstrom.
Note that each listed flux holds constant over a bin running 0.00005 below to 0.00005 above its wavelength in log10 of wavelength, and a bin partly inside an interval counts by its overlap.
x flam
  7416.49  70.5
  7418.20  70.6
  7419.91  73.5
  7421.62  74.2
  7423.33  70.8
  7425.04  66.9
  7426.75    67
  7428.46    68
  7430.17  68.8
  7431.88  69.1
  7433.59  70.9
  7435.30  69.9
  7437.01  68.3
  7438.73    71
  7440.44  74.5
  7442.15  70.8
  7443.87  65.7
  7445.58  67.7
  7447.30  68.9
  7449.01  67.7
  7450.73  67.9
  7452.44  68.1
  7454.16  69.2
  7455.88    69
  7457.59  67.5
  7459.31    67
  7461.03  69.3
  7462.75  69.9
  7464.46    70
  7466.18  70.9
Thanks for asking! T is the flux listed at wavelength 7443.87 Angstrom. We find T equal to 65.7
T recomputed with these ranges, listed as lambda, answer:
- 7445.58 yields 67.7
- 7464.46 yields 70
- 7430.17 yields 68.8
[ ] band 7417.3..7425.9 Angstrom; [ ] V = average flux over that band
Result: 71.1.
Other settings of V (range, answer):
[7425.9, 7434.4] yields 68.8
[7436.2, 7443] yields 71.2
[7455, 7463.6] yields 68.5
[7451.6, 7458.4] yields 68.5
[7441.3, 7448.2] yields 68.2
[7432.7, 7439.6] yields 70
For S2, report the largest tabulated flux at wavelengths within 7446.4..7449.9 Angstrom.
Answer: 68.9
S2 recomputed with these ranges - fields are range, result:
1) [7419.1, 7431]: 74.2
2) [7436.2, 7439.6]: 71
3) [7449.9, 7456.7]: 69.2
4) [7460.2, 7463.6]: 69.9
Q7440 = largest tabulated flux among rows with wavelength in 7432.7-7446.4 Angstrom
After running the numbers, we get 74.5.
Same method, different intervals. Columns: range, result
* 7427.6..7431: 68.8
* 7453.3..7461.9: 69.3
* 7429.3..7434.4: 70.9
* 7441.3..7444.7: 70.8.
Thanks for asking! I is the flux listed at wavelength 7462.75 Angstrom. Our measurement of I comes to 69.9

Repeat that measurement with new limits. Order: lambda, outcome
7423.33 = 70.8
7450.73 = 67.9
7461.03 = 69.3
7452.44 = 68.1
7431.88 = 69.1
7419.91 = 73.5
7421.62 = 74.2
